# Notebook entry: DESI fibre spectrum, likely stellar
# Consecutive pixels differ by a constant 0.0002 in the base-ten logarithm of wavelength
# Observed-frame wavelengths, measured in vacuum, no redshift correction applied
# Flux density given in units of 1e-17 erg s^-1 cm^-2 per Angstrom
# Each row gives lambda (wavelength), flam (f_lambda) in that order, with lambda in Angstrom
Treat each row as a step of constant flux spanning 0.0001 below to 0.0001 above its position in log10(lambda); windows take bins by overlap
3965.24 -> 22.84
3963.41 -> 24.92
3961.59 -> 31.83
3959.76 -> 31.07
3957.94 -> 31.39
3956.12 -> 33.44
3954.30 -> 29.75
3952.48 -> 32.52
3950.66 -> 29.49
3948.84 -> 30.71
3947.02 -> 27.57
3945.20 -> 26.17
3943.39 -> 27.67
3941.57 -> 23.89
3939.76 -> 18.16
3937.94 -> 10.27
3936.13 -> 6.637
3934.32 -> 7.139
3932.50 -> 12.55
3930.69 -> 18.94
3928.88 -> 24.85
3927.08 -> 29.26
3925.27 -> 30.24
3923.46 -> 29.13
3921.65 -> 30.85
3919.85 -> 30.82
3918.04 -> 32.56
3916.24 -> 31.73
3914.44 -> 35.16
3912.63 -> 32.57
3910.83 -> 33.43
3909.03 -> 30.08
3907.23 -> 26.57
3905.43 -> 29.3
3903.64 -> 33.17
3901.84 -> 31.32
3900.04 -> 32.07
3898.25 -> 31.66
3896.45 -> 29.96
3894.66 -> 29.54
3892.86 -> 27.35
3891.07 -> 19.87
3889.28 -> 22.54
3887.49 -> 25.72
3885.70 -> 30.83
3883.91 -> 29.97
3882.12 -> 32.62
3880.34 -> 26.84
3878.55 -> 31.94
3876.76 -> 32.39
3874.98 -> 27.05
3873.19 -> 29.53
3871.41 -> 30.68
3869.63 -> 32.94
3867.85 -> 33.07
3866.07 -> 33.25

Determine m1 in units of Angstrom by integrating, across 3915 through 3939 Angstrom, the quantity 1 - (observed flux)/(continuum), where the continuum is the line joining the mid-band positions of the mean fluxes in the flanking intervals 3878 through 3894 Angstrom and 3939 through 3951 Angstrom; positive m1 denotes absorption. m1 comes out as 3.43 Angstrom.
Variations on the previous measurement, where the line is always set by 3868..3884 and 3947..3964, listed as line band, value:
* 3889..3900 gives 1.1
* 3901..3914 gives -0.2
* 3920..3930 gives 0.6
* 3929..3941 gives 6.7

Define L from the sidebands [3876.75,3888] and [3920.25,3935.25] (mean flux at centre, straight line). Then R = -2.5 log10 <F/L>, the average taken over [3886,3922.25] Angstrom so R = -0.13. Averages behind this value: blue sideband 30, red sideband 23.1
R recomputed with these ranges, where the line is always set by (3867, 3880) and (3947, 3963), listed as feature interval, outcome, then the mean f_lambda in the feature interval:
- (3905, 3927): 0.00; 31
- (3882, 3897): 0.13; 27.3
